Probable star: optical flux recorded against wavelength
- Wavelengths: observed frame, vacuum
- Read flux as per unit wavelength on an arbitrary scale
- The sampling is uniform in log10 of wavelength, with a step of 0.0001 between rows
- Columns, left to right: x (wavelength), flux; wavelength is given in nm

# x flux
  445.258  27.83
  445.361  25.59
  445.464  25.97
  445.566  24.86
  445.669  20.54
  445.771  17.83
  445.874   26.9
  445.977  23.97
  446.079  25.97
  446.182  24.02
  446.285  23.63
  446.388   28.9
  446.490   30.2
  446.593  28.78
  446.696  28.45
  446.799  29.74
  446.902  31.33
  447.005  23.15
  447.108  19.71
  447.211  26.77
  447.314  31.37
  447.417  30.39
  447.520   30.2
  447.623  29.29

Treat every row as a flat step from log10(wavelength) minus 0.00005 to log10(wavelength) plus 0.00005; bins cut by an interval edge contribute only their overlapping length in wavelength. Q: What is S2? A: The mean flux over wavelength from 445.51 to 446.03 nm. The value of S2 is 22.9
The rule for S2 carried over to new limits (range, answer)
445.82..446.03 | 25.4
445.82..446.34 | 24.9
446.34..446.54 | 29.7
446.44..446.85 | 29.3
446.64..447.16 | 26.5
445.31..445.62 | 25.4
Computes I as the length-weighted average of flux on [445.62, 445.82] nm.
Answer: 19.2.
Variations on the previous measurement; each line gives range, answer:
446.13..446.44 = 25.5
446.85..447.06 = 27.1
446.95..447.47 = 26.3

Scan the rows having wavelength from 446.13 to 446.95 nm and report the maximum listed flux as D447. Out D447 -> 31.33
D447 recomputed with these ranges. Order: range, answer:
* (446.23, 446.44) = 28.9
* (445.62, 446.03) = 26.9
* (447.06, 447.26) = 26.77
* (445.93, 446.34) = 25.97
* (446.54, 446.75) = 28.78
